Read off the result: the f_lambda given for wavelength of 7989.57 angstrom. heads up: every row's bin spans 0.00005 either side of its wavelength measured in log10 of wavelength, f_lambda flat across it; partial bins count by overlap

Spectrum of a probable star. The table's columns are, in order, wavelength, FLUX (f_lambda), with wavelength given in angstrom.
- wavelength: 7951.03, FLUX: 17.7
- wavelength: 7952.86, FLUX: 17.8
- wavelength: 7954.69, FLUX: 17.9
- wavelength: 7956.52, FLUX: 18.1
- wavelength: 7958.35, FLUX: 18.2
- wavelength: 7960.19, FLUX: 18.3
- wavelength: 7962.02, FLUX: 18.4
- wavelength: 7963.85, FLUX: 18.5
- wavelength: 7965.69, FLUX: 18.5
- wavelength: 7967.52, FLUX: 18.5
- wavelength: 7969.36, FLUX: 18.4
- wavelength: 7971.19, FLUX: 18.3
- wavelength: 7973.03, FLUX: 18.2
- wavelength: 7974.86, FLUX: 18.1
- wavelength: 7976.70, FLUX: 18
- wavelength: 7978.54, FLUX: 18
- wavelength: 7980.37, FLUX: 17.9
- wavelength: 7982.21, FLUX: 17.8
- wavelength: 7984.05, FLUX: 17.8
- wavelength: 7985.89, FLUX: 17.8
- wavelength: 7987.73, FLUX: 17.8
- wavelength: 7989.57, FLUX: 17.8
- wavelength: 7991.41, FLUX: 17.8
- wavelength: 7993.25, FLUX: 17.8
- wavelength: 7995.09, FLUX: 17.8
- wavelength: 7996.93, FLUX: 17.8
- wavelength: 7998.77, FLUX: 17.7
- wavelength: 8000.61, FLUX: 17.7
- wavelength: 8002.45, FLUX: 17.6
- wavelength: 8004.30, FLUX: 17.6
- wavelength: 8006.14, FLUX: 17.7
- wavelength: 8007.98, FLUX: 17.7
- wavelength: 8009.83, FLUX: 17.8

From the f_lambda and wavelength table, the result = 17.8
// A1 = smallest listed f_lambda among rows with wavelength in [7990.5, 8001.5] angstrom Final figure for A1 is 17.7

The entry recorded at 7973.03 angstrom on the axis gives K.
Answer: 18.2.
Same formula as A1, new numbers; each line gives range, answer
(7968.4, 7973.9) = 18.2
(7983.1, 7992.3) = 17.8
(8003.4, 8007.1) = 17.6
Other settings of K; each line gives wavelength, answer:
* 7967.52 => 18.5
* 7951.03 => 17.7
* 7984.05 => 17.8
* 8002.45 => 17.6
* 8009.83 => 17.8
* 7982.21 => 17.8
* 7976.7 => 18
